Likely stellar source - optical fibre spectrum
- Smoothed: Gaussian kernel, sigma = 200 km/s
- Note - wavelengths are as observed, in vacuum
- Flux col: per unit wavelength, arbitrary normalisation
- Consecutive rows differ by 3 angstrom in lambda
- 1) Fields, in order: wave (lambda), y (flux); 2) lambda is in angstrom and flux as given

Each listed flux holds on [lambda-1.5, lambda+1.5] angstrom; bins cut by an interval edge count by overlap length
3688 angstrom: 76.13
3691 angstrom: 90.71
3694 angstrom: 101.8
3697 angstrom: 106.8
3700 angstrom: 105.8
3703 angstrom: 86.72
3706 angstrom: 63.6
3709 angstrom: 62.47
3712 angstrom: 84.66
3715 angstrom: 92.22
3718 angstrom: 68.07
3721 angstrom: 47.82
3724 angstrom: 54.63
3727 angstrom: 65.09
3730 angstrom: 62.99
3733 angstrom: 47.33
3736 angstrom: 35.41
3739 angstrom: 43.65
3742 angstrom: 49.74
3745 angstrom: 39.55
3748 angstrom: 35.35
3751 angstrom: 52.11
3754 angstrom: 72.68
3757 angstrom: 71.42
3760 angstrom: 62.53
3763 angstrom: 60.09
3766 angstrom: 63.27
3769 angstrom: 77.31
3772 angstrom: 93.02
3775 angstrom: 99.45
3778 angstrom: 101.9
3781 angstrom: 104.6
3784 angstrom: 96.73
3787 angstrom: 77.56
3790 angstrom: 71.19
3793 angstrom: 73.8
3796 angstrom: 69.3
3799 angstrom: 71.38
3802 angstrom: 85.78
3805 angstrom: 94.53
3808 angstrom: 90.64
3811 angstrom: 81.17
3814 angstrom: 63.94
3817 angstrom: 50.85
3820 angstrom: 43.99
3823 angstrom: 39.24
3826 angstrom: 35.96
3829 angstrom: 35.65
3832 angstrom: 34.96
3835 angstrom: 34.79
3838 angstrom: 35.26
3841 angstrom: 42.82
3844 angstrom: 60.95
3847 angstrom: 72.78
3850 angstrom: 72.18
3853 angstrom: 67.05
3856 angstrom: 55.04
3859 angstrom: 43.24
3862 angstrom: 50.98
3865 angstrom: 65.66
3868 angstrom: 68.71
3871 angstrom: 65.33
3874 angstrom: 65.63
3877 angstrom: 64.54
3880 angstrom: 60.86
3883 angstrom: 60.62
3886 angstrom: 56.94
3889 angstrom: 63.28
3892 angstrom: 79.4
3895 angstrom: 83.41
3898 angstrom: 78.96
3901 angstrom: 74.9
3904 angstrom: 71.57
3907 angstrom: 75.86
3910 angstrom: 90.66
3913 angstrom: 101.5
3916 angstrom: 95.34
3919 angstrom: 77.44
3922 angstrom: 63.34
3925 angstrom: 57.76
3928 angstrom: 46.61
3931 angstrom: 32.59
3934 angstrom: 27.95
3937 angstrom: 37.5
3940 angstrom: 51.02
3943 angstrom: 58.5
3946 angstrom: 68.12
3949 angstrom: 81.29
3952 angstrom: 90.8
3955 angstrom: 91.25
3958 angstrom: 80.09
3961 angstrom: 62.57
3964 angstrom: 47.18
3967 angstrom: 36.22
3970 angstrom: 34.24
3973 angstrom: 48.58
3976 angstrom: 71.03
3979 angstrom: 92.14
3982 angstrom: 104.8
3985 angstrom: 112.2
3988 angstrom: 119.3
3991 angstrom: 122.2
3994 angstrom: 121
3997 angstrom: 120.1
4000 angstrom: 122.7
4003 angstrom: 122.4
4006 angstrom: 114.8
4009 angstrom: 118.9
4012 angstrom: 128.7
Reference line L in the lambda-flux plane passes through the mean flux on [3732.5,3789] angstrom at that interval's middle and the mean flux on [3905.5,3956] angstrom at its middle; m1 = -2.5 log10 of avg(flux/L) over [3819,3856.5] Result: 0.36 mag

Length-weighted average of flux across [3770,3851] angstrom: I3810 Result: 68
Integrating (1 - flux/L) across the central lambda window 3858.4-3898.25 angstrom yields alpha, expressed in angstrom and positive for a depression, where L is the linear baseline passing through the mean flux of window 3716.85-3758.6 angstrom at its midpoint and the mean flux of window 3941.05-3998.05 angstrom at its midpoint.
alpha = 3.21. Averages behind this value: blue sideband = 53.2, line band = 64.9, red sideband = 81.6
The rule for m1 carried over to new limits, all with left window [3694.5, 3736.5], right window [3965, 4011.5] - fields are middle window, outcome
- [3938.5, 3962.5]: 0.28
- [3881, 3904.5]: 0.24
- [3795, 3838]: 0.35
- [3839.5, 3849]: 0.37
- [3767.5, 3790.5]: -0.17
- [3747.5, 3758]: 0.26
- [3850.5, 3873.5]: 0.38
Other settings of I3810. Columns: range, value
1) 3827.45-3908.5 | 60.8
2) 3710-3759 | 57.8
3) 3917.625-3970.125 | 58.6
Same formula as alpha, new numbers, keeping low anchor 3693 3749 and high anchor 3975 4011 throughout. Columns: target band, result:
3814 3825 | 4.8 angstrom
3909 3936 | 9.5 angstrom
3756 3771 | 1.1 angstrom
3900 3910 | 2.2 angstrom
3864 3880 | 4.6 angstrom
